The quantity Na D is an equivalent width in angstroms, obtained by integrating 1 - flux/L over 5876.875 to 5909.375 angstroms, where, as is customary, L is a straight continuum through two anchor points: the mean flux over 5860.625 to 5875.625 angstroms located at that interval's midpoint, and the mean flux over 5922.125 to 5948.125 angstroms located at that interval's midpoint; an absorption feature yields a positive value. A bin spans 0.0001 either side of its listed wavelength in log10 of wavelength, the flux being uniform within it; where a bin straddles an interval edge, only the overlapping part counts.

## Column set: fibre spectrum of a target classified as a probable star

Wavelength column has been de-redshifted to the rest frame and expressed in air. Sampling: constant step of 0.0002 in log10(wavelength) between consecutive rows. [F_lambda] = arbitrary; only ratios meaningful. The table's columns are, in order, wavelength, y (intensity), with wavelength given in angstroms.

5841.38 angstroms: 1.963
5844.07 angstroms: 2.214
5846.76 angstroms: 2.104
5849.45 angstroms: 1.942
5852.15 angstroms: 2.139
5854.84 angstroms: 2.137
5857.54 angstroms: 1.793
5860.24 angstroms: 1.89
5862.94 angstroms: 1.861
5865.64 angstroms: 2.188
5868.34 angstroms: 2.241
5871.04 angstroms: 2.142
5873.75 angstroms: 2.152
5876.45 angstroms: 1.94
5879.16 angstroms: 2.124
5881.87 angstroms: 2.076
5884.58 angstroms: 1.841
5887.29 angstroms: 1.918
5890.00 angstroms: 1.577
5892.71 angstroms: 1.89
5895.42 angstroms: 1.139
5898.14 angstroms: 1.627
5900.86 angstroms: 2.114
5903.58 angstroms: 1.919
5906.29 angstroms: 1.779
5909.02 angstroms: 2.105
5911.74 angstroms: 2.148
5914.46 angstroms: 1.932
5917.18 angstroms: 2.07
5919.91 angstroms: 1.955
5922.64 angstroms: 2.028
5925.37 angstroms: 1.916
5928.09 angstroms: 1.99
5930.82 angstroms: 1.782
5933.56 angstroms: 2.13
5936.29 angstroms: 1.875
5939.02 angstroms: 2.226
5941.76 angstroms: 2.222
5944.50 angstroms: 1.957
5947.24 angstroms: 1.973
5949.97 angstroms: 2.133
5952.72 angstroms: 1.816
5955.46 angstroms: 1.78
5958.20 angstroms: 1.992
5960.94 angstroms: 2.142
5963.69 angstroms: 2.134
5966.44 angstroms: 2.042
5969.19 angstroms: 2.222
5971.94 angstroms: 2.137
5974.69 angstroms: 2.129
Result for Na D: 3.6 angstroms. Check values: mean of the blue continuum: 2.1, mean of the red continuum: 2.01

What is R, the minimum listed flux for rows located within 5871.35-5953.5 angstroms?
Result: 1.139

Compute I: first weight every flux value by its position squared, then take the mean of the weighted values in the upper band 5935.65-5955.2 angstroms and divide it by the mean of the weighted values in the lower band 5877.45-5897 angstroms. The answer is 1.15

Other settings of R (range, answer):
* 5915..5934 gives 1.782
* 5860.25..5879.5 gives 1.861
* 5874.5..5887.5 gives 1.841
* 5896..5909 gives 1.627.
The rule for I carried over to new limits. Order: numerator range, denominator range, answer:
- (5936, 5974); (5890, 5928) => 1.10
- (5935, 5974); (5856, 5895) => 1.08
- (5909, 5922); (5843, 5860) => 1.02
